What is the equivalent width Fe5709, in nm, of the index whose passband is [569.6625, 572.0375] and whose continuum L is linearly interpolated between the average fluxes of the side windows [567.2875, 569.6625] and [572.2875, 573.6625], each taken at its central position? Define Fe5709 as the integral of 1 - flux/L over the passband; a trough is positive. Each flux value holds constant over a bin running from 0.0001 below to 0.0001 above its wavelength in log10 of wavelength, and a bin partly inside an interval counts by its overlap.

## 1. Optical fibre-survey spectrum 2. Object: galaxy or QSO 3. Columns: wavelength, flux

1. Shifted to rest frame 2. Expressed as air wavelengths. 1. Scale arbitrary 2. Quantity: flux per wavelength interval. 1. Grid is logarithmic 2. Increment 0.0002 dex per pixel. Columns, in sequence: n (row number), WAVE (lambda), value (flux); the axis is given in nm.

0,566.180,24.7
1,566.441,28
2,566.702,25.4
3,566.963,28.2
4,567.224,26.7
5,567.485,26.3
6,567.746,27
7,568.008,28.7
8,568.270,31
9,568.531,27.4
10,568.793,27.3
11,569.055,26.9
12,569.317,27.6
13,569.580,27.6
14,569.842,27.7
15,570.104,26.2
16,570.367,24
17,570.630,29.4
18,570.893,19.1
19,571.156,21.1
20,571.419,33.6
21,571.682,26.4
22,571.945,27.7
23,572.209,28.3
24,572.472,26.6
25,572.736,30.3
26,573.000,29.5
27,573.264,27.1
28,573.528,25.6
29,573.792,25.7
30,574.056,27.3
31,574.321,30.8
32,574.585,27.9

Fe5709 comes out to 0.141 nm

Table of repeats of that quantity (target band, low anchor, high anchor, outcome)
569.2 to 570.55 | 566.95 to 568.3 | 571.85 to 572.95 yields 0.06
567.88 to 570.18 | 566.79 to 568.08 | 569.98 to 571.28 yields -0.20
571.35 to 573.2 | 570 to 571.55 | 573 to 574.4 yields -0.15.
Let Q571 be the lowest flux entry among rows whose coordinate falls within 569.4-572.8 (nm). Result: 19.1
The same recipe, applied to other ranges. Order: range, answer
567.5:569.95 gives 26.9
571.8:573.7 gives 25.6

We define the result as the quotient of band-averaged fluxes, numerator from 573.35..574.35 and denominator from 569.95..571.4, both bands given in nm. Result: 1.09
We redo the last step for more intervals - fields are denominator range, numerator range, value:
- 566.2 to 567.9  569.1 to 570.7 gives 1.01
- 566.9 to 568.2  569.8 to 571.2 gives 0.89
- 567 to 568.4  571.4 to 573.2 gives 1.02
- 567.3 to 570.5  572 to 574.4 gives 1.02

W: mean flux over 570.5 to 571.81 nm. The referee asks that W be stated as 25.9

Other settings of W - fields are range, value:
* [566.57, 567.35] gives 26.8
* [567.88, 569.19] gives 28.3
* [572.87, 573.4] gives 28.3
